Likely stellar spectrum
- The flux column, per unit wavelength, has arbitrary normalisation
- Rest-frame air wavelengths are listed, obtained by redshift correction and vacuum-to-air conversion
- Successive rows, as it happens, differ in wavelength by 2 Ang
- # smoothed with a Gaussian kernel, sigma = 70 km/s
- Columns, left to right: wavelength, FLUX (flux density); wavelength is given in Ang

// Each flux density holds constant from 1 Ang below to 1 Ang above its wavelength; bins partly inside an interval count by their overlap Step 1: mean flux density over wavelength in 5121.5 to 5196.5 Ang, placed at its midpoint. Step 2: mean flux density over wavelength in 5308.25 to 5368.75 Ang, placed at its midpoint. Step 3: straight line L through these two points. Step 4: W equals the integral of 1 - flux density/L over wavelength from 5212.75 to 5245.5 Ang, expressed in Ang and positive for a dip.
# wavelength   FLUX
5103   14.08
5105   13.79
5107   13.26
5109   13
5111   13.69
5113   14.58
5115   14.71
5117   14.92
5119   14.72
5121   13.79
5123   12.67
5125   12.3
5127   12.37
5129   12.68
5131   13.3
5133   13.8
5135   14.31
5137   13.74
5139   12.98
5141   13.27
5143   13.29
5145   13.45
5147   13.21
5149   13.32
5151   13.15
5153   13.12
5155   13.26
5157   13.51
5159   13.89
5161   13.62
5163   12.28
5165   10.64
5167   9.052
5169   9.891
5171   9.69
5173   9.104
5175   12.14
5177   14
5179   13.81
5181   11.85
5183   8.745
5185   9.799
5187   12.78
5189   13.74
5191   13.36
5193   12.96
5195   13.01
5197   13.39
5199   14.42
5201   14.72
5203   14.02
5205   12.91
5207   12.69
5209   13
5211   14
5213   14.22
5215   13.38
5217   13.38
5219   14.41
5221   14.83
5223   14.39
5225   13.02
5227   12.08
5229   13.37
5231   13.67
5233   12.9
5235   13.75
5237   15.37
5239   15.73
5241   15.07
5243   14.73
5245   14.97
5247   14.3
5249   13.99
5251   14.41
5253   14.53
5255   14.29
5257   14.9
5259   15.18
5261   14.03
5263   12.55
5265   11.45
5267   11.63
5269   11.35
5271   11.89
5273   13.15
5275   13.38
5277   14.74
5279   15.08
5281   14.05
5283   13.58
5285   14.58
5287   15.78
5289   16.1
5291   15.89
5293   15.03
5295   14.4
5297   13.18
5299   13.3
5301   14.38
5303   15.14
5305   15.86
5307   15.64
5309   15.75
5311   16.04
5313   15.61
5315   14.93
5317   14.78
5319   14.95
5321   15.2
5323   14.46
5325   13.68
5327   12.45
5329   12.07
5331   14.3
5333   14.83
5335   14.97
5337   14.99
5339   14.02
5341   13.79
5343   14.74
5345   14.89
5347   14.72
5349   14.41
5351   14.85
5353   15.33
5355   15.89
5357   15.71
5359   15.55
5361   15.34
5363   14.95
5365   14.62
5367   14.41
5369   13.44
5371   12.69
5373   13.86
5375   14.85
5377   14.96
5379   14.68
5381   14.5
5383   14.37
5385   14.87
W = -1.7 Ang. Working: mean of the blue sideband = 12.5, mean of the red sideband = 14.7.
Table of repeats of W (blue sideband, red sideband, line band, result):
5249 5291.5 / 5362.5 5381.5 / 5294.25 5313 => -1.16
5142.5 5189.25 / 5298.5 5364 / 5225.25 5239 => -0.50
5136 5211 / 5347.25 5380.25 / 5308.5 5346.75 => -0.60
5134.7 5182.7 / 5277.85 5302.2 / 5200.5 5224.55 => -0.82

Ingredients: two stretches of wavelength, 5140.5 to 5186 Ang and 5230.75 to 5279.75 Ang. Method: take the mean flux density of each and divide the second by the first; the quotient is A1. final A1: 1.15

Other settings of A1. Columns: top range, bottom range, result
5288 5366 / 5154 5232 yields 1.16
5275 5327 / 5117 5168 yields 1.13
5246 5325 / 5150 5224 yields 1.13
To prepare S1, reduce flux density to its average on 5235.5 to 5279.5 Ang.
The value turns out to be 13.9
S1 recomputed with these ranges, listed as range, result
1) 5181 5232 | 13.2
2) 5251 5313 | 14.3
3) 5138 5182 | 12.4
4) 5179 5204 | 12.8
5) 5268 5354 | 14.5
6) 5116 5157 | 13.4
